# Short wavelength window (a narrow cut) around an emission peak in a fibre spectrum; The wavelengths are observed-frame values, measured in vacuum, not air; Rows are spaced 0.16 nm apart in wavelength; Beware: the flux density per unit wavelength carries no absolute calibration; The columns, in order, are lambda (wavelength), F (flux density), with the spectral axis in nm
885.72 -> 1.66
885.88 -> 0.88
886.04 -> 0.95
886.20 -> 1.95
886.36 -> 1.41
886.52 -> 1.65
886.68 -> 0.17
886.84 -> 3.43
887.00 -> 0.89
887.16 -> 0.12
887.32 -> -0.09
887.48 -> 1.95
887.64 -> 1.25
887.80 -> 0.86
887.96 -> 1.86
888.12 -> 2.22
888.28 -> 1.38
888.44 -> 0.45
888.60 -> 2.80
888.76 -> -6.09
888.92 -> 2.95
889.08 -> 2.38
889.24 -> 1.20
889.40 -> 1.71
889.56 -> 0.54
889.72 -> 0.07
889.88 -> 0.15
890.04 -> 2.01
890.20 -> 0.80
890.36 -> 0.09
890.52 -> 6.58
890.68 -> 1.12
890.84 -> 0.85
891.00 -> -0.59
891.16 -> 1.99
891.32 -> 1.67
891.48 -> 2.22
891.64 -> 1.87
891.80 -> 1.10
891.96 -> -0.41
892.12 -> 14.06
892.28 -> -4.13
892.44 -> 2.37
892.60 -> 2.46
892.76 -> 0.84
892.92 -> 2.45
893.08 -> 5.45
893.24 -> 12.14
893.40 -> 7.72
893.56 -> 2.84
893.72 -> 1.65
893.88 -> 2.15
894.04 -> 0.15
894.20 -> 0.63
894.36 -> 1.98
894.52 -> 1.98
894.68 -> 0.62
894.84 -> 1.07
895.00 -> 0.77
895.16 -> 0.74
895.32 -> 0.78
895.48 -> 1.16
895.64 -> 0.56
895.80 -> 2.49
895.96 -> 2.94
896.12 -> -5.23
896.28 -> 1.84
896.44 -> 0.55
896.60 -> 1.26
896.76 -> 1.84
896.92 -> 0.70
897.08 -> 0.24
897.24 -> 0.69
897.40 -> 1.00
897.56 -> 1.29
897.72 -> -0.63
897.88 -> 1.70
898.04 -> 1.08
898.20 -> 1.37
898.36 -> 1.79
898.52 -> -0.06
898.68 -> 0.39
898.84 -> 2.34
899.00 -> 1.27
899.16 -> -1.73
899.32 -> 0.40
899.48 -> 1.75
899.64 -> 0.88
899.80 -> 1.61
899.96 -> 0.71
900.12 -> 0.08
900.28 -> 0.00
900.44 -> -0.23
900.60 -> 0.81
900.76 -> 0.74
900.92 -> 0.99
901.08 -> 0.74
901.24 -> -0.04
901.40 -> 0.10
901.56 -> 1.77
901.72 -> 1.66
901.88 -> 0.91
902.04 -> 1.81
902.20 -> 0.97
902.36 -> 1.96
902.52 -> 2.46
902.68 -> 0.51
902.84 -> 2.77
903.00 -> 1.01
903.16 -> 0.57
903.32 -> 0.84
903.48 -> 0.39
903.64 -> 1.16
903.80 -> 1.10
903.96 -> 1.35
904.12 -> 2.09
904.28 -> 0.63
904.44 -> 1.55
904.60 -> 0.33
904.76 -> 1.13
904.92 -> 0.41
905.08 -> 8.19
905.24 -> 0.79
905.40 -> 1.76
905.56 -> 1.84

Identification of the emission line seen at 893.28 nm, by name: [O III] 5007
